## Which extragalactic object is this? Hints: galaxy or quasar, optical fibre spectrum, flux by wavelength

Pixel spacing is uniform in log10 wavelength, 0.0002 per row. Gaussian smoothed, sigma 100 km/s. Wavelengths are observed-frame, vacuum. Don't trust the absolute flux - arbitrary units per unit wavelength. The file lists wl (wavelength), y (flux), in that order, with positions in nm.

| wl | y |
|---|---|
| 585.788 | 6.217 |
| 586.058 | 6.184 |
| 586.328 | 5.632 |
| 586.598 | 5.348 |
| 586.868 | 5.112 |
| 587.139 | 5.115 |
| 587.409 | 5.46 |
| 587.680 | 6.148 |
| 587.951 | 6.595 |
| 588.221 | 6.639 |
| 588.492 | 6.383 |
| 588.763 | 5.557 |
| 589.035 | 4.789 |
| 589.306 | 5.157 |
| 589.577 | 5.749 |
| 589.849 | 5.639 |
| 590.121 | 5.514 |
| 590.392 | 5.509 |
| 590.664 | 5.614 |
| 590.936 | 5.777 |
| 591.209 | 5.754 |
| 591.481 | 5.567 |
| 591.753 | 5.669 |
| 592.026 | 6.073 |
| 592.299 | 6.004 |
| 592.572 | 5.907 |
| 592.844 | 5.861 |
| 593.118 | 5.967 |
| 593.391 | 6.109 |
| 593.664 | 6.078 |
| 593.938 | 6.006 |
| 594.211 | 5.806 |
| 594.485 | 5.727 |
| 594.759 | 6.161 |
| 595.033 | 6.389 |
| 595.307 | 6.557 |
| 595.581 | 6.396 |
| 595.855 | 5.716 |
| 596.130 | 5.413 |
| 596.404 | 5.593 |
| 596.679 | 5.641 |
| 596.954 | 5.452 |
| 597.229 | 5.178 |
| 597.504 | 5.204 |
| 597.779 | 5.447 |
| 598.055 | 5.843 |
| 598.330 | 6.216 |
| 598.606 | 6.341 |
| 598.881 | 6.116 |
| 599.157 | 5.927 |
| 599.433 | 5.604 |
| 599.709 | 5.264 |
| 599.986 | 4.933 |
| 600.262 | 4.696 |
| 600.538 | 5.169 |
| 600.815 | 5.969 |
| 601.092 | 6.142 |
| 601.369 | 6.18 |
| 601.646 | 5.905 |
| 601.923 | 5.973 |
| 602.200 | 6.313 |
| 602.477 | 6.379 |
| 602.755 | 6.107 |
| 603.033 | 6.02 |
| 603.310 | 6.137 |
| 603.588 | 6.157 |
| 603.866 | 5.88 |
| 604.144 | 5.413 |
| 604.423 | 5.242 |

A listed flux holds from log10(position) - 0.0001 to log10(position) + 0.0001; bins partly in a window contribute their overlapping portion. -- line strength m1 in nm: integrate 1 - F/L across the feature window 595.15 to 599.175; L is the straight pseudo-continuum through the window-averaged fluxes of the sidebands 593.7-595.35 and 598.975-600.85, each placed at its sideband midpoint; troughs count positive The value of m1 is -0.06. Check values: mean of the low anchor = 6.08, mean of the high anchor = 5.35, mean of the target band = 5.8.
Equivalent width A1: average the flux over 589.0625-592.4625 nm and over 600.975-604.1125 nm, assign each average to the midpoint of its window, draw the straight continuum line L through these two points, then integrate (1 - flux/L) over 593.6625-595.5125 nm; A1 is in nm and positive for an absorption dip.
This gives -0.105 nm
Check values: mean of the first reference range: 5.64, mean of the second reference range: 6.09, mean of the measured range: 6.12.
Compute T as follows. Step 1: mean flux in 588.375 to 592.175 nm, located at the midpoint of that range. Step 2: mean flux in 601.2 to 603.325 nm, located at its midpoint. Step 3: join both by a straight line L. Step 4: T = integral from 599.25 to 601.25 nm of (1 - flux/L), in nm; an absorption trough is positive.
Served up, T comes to 0.21 nm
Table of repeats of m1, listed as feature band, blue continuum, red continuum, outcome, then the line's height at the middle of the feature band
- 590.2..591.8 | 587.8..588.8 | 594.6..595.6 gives 0.18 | 6.36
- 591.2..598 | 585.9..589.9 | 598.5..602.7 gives -0.09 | 5.75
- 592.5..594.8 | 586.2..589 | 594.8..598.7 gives -0.06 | 5.8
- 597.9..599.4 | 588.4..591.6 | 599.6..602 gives -0.13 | 5.57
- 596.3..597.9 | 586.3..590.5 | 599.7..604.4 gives 0.09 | 5.75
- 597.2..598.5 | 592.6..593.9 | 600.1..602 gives 0.04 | 5.82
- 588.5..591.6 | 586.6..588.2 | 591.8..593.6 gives 0.16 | 5.85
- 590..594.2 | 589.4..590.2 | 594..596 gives 0.00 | 5.83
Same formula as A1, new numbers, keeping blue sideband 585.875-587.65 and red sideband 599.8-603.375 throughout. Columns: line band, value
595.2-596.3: -0.05 nm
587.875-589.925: -0.08 nm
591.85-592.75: -0.05 nm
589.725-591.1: 0.00 nm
